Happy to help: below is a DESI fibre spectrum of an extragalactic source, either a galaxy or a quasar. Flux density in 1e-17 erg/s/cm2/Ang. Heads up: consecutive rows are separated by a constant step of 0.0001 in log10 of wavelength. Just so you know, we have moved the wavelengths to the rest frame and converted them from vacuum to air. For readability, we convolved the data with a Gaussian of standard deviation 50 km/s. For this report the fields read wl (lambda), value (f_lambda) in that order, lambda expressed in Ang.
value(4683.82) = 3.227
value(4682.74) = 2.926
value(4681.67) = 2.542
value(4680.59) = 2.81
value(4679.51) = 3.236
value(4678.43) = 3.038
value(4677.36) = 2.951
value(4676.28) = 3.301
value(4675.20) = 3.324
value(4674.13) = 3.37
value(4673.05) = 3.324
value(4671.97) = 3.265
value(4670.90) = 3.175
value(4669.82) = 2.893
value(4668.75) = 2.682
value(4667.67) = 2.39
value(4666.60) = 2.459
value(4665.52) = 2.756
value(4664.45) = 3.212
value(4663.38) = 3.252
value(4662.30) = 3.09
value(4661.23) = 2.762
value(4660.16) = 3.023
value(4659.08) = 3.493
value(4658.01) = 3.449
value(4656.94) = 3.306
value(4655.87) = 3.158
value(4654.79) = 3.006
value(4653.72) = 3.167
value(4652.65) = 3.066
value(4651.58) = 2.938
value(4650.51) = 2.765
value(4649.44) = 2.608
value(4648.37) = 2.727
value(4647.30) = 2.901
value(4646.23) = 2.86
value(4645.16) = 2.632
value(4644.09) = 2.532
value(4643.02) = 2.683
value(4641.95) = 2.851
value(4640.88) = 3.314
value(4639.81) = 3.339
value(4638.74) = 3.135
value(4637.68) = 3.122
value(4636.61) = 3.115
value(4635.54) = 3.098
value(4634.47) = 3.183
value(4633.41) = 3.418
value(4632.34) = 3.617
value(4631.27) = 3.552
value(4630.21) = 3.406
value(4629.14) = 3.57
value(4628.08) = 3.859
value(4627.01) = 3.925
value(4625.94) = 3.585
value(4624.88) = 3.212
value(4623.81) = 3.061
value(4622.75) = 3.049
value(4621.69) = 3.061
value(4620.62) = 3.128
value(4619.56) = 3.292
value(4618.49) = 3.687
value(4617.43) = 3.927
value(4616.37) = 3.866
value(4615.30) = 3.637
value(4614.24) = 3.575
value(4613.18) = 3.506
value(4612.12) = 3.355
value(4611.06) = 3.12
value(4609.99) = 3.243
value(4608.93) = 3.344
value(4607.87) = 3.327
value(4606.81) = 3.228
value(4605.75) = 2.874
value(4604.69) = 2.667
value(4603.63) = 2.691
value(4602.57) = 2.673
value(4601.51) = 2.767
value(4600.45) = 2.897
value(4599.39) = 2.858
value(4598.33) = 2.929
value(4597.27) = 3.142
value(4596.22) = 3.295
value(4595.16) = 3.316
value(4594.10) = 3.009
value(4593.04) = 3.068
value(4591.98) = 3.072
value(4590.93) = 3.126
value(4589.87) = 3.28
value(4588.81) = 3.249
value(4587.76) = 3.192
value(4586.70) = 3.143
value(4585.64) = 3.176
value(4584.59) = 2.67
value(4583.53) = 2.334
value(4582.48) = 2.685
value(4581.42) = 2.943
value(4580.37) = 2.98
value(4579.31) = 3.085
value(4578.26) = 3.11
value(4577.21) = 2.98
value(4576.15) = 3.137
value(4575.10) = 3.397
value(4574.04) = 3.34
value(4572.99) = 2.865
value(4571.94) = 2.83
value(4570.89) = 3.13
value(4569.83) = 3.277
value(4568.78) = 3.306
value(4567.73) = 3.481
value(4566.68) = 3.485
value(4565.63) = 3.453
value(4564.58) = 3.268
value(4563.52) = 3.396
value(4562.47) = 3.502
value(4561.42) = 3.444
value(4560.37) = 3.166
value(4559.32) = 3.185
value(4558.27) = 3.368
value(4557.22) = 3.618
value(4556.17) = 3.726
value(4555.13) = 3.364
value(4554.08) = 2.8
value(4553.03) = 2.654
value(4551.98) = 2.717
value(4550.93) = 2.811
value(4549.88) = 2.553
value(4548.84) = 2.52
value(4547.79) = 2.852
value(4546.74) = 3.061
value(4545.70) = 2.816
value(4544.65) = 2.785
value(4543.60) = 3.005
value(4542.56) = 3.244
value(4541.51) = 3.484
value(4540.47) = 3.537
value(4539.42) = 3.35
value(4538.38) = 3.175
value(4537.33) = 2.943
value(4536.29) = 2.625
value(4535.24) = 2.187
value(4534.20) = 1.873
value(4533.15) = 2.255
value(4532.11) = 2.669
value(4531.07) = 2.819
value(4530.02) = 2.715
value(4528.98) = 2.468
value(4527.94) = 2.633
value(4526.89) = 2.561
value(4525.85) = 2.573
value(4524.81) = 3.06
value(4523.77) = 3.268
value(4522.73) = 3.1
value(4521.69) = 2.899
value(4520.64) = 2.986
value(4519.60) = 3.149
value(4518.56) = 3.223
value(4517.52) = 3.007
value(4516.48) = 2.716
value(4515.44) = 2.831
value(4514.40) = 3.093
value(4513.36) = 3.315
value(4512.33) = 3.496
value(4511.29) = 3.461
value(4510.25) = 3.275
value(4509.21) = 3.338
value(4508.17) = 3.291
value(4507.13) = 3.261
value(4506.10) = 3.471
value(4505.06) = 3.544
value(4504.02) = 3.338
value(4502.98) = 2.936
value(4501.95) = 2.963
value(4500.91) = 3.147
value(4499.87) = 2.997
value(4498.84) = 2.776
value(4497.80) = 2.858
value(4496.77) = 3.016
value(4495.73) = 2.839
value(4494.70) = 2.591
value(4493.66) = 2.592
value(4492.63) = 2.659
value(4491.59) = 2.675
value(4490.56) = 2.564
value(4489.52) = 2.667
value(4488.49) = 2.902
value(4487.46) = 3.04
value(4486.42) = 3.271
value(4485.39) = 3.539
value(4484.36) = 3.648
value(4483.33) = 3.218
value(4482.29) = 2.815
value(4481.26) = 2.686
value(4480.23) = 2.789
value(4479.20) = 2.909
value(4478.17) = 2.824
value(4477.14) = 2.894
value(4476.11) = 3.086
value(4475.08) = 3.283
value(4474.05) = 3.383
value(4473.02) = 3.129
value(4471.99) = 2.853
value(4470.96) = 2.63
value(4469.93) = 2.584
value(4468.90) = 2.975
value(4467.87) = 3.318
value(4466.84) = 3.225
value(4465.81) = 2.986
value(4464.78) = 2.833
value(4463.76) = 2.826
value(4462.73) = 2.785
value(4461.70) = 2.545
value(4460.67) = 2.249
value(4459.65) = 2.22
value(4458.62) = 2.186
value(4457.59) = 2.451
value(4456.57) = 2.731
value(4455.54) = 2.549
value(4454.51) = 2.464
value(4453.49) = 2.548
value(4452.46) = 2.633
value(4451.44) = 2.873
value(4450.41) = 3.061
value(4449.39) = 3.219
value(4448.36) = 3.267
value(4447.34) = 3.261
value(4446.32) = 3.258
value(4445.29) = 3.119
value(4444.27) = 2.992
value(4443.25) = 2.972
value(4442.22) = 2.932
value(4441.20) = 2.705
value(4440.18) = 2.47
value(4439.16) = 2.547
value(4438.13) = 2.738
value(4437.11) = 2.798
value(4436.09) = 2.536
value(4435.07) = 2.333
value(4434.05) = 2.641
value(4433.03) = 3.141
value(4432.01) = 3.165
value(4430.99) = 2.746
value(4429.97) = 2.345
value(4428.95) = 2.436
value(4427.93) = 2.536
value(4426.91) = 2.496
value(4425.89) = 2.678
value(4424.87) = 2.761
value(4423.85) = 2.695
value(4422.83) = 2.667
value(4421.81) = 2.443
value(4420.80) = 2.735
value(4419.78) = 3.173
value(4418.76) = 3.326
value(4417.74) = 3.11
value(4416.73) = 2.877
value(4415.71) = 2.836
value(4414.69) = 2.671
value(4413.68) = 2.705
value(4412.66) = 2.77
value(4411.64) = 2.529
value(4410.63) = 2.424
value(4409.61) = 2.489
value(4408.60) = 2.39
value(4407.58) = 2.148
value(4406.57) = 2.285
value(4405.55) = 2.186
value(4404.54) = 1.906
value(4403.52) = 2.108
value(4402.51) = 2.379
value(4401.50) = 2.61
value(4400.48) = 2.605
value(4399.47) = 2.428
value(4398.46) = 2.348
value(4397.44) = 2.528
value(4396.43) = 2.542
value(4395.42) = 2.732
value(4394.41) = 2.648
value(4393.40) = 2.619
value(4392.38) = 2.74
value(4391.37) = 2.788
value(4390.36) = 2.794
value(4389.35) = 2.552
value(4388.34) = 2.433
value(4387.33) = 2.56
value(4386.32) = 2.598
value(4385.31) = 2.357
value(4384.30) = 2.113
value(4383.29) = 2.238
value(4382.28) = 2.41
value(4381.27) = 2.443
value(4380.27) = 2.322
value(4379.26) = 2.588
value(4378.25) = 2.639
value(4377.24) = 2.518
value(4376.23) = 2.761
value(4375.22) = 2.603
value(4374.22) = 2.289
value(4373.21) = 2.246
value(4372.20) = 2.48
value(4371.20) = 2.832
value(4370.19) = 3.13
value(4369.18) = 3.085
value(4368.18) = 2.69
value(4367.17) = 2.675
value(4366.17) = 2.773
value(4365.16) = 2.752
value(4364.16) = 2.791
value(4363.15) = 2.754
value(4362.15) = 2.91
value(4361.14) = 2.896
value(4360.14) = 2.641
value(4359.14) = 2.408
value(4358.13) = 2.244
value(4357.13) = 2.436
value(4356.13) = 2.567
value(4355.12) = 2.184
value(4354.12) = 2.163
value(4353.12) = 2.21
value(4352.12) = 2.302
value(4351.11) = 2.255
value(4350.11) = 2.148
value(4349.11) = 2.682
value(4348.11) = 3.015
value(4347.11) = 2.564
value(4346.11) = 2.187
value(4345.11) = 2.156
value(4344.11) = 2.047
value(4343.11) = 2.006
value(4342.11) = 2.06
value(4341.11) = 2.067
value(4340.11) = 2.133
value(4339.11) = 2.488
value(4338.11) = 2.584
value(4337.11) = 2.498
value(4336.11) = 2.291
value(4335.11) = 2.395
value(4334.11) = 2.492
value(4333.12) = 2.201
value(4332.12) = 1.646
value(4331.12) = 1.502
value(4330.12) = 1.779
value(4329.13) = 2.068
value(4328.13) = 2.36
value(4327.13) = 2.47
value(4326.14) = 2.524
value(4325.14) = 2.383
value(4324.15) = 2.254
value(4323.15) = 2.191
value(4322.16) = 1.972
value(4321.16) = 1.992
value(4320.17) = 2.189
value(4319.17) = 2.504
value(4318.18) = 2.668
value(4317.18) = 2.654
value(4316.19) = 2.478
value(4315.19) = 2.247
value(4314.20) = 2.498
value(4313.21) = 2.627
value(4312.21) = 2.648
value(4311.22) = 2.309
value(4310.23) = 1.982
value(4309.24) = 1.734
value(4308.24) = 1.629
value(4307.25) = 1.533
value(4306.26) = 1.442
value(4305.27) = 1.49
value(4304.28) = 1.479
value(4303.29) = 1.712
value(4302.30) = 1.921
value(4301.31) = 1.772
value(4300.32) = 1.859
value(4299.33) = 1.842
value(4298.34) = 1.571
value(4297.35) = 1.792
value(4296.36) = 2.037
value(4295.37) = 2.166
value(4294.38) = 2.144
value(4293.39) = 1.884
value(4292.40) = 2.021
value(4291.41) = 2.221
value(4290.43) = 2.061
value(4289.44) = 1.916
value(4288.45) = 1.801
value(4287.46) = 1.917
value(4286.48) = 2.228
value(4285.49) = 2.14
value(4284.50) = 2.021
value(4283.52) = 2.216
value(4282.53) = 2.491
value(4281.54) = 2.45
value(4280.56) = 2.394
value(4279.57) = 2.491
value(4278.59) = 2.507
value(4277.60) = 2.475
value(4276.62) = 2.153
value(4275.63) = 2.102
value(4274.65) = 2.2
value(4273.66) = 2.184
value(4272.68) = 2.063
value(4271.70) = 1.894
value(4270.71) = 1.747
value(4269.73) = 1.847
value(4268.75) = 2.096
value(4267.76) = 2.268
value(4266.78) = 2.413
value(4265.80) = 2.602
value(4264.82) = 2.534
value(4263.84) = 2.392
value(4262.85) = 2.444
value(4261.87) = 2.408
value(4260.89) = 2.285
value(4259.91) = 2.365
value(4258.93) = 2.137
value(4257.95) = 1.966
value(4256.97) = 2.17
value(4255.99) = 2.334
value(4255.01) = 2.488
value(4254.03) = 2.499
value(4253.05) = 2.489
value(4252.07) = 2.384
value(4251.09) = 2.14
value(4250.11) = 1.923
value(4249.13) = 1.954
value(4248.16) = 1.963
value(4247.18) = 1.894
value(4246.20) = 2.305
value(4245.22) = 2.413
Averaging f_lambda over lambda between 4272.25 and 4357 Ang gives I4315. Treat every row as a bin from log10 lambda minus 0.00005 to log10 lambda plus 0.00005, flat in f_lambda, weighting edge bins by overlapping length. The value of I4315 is 2.16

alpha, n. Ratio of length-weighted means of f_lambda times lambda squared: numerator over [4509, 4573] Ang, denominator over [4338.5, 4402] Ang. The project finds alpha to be 1.31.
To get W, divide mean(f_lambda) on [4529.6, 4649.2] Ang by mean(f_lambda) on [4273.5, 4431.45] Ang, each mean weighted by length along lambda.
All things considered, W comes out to 1.32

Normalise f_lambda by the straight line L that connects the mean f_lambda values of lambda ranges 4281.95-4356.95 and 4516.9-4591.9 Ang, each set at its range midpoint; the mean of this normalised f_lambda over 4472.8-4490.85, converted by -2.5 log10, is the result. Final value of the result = -0.11 mag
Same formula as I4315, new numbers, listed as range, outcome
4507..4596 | 3.04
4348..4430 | 2.56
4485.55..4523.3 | 3.04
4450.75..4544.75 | 2.92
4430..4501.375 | 2.85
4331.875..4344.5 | 2.24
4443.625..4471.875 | 2.81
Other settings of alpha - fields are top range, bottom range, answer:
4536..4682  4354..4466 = 1.29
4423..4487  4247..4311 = 1.47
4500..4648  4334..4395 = 1.37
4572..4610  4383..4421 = 1.29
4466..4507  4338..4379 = 1.27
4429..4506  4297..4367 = 1.37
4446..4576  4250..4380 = 1.44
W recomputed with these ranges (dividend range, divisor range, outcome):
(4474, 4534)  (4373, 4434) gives 1.16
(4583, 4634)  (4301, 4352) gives 1.48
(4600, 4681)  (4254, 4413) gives 1.36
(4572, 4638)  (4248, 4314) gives 1.51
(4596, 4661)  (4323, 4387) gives 1.31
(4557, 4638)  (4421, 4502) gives 1.14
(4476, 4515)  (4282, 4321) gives 1.49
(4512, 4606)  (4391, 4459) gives 1.13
